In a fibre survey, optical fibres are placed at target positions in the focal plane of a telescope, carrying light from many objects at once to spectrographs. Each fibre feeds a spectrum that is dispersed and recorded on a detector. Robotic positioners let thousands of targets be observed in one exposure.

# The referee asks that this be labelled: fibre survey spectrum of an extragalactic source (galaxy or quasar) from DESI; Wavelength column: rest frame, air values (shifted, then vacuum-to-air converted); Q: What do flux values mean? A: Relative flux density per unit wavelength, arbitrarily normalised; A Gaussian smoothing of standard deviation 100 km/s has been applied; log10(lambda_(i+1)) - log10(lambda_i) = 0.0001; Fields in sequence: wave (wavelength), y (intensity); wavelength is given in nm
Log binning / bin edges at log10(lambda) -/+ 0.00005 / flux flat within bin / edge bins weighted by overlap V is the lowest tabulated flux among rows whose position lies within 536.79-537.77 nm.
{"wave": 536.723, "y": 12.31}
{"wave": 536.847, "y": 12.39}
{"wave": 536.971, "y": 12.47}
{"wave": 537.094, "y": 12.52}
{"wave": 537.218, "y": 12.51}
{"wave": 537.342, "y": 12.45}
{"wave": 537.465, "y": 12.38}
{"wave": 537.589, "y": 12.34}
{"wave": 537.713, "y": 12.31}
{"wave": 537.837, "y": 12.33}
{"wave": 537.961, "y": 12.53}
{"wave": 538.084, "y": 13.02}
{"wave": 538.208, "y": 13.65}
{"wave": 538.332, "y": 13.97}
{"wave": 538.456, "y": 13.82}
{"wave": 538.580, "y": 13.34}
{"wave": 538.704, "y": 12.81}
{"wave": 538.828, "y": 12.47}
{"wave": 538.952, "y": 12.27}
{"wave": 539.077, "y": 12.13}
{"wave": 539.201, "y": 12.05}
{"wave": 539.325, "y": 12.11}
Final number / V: 12.31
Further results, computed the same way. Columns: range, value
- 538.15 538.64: 13.34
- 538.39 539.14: 12.13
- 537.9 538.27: 12.53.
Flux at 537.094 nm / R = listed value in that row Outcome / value 12.52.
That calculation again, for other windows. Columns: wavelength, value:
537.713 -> 12.31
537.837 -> 12.33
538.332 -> 13.97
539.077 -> 12.13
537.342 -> 12.45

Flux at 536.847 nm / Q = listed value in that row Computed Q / 12.39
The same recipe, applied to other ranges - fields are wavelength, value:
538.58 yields 13.34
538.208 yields 13.65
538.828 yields 12.47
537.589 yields 12.34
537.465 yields 12.38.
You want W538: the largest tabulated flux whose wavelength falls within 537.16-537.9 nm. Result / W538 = 12.51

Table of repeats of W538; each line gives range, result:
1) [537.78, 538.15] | 13.02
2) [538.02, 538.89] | 13.97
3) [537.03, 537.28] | 12.52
